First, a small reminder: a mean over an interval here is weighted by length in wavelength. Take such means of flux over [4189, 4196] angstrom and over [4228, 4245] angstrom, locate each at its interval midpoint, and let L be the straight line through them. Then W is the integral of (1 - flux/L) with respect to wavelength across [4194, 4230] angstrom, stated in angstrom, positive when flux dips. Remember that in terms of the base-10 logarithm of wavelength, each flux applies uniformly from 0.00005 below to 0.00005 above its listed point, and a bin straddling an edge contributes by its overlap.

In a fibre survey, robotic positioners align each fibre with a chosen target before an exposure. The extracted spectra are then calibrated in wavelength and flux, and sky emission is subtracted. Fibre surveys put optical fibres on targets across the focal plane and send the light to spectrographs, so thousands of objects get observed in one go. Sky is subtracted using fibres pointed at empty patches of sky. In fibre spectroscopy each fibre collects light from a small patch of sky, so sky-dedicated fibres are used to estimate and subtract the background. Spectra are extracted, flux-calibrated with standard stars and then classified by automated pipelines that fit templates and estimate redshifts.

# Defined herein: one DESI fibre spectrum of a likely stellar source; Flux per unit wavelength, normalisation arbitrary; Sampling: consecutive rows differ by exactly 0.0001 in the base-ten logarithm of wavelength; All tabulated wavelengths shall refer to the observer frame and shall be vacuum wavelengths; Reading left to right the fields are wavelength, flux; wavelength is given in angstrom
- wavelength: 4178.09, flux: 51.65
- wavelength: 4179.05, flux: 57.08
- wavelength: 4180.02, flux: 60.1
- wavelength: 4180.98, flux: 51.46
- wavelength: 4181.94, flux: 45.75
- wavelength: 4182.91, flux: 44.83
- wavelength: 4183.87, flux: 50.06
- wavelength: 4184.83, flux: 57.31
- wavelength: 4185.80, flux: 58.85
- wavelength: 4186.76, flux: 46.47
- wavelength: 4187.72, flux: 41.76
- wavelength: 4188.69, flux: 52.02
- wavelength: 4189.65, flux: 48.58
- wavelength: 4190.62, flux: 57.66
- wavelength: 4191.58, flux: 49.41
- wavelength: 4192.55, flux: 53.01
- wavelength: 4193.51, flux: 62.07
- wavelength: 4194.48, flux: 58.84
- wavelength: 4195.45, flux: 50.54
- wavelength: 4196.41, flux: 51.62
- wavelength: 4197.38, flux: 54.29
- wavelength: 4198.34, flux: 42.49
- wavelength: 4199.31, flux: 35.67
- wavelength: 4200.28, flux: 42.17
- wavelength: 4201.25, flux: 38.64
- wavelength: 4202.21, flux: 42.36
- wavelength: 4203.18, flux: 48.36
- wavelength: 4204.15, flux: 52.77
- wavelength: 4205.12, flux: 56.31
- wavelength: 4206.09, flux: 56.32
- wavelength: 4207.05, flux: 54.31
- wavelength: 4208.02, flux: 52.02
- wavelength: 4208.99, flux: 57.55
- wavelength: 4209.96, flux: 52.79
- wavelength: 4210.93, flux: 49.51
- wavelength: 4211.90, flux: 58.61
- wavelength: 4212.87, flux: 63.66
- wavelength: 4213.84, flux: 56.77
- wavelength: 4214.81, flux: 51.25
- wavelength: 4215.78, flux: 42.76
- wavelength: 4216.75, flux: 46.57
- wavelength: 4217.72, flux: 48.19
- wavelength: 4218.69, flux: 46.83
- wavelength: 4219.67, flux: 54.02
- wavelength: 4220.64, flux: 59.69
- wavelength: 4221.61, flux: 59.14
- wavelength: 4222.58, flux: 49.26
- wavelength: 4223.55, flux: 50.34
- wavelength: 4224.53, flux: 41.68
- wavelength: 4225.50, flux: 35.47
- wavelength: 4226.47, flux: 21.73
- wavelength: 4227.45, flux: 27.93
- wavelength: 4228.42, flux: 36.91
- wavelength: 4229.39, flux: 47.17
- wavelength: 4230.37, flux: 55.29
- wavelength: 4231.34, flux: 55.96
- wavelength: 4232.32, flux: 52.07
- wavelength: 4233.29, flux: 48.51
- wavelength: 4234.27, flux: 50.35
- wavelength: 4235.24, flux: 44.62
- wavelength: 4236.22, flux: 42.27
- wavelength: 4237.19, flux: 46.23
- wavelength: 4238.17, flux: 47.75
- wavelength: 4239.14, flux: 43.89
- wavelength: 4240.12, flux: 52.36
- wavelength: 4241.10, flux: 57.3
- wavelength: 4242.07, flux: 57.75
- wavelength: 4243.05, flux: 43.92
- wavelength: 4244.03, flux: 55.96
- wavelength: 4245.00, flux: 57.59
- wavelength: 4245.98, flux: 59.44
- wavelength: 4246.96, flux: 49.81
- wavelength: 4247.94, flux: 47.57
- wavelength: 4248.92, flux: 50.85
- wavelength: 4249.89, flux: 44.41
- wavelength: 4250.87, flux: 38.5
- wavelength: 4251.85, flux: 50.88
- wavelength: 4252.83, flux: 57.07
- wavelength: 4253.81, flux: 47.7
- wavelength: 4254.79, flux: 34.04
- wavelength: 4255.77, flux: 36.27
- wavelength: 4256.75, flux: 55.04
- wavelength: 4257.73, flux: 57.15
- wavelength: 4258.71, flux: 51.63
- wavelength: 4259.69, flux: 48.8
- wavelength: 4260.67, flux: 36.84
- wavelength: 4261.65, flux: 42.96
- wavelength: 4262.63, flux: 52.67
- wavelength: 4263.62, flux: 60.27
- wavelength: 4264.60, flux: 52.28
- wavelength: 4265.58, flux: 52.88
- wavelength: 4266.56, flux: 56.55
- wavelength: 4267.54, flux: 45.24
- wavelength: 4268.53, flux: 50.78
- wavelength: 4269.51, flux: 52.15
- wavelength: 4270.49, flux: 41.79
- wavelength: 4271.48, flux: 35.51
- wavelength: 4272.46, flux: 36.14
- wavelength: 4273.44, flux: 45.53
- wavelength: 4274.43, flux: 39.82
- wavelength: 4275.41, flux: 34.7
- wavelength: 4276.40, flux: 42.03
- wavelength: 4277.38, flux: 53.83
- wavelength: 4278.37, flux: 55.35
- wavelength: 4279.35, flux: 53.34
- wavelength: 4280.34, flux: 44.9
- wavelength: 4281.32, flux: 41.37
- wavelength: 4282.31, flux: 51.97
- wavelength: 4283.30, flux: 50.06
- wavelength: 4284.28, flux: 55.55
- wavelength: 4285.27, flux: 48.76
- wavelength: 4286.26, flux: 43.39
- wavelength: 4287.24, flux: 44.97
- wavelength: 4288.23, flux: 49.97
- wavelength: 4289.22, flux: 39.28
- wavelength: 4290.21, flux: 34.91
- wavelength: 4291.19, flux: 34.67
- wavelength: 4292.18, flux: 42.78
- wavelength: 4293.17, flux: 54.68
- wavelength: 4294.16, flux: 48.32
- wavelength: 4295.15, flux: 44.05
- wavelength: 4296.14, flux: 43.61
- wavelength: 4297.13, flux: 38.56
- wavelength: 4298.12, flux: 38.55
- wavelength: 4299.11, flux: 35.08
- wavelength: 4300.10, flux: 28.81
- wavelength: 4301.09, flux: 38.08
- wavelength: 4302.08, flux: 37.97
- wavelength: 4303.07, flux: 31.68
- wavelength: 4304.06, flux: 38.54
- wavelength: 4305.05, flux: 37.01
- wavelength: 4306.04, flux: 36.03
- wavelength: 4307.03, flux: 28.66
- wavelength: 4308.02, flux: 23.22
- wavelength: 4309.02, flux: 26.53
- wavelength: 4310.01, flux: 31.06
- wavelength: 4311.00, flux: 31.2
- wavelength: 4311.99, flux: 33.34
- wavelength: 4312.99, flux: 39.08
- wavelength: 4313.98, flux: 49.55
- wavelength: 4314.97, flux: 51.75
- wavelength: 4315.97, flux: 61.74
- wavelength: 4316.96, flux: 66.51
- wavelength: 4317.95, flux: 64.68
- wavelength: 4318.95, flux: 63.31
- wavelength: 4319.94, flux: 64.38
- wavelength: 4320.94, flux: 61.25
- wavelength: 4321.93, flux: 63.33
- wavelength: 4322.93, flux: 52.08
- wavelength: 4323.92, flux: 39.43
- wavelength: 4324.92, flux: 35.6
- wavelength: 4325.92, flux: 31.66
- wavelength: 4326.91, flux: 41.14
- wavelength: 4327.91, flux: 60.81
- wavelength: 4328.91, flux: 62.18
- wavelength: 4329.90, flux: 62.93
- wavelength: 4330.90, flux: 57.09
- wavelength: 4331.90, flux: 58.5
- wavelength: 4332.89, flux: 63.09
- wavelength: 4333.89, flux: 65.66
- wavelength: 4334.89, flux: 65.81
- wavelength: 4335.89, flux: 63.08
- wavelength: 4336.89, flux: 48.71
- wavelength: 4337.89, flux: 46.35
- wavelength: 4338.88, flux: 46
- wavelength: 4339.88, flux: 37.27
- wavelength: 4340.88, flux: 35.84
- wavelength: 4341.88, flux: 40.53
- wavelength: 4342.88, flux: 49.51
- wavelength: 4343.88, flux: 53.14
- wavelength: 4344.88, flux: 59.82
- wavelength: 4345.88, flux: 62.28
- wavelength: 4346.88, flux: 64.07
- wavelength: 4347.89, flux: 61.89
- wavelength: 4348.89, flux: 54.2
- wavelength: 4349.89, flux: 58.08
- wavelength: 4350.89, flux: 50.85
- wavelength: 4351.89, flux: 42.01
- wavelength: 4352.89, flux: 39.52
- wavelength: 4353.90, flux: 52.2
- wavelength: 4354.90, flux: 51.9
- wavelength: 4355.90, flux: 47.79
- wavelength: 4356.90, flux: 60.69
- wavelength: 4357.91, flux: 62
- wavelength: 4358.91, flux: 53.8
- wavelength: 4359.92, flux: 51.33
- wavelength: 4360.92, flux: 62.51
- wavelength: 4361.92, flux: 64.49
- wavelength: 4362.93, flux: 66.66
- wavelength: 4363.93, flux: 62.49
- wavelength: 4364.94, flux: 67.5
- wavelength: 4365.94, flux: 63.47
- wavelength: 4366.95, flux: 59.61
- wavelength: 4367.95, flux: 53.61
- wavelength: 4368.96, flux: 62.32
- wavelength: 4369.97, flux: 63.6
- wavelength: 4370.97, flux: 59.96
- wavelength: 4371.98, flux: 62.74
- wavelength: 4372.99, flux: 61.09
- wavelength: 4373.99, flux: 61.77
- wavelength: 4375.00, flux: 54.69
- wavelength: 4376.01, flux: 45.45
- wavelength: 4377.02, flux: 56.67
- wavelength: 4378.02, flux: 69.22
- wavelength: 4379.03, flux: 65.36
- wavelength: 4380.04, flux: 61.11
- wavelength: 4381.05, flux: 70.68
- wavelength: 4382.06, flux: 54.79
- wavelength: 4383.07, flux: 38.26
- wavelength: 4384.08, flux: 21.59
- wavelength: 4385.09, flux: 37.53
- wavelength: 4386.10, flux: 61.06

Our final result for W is 2.6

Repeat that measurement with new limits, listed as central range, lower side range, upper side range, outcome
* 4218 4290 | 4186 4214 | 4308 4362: 5.4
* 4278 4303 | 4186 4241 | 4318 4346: 3.9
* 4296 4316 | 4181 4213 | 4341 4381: 6.8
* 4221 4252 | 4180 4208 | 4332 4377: 2.5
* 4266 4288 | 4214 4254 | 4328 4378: 2.0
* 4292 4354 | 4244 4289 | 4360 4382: 8.4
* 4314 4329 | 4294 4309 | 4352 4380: -4.1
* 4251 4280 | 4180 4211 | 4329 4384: 3.1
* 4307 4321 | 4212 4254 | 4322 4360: 1.4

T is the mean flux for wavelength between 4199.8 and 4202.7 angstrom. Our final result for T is 41.1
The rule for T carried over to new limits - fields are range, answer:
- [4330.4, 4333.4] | 59.6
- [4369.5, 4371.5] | 61.9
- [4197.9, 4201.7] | 39.6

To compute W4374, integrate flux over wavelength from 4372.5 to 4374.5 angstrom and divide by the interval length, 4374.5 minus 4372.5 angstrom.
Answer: 61.6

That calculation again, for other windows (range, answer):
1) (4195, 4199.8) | 46.9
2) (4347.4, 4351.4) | 56.3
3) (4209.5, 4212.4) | 53.7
